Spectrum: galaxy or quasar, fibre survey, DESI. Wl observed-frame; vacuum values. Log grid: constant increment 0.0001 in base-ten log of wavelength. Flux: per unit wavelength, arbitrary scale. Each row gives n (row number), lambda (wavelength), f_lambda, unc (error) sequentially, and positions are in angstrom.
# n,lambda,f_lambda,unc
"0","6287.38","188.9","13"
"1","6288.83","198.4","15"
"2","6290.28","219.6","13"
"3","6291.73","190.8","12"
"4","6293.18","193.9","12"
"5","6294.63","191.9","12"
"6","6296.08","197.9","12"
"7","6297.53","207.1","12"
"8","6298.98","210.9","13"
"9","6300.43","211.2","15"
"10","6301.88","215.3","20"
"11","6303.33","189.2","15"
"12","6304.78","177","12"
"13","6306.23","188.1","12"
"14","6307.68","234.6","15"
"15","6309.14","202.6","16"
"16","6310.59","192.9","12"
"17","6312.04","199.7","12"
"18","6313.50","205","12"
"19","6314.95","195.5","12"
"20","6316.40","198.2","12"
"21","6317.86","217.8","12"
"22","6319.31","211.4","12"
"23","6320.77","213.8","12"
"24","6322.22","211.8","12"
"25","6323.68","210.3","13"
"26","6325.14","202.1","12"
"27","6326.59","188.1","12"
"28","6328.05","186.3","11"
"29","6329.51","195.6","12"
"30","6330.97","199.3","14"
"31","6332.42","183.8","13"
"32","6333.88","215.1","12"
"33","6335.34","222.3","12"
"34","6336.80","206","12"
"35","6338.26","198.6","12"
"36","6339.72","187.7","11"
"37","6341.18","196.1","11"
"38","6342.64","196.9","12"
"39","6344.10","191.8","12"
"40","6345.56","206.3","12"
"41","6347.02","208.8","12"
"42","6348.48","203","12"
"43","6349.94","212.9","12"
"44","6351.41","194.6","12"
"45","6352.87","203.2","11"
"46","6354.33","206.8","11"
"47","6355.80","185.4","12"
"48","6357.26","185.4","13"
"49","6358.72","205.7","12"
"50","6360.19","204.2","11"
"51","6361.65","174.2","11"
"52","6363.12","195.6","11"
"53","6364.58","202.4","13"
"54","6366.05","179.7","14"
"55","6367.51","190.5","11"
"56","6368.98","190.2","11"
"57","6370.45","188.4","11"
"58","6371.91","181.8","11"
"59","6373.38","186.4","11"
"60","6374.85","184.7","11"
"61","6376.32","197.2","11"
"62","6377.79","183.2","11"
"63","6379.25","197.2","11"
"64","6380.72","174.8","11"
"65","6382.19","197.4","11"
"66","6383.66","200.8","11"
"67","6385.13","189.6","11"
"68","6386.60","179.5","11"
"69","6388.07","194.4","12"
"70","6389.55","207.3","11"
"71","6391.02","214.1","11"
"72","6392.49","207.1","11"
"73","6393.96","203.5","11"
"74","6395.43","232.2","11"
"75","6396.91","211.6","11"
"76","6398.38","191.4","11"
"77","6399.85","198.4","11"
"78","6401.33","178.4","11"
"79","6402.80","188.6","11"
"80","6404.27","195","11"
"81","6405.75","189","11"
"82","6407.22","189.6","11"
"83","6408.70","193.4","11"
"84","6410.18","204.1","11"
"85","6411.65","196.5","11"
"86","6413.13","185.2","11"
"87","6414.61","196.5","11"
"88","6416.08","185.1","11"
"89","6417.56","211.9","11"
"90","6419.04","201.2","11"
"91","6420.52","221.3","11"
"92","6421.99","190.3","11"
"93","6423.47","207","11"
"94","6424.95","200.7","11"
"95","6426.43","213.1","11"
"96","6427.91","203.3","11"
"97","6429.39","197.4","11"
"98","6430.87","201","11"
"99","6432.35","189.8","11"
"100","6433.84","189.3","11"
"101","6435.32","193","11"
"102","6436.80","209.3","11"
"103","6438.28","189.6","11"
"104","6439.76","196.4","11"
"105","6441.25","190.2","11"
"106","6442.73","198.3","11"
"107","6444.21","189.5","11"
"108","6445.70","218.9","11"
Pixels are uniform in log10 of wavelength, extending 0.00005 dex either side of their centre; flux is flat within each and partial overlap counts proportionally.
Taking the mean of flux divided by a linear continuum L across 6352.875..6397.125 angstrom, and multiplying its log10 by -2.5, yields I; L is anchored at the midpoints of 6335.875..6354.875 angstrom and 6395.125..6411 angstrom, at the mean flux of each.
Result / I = 0.02 mag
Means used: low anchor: 201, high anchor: 196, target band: 195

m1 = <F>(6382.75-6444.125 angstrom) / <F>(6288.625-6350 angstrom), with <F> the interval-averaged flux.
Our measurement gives 0.98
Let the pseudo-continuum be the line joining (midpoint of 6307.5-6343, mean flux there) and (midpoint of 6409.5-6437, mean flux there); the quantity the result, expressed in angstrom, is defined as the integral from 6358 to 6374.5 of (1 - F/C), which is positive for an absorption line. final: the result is 0.9 angstrom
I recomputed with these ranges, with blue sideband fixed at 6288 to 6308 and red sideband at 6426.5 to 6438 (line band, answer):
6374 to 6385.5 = 0.05 mag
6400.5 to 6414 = 0.04 mag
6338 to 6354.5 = 0.00 mag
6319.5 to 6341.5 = -0.01 mag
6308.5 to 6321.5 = -0.02 mag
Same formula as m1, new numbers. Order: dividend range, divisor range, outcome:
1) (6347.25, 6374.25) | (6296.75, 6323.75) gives 0.95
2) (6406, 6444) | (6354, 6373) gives 1.04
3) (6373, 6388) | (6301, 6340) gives 0.94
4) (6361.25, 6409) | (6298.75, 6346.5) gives 0.96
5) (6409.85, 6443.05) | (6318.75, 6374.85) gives 1.00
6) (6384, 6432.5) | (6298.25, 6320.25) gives 0.98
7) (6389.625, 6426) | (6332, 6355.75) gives 0.99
